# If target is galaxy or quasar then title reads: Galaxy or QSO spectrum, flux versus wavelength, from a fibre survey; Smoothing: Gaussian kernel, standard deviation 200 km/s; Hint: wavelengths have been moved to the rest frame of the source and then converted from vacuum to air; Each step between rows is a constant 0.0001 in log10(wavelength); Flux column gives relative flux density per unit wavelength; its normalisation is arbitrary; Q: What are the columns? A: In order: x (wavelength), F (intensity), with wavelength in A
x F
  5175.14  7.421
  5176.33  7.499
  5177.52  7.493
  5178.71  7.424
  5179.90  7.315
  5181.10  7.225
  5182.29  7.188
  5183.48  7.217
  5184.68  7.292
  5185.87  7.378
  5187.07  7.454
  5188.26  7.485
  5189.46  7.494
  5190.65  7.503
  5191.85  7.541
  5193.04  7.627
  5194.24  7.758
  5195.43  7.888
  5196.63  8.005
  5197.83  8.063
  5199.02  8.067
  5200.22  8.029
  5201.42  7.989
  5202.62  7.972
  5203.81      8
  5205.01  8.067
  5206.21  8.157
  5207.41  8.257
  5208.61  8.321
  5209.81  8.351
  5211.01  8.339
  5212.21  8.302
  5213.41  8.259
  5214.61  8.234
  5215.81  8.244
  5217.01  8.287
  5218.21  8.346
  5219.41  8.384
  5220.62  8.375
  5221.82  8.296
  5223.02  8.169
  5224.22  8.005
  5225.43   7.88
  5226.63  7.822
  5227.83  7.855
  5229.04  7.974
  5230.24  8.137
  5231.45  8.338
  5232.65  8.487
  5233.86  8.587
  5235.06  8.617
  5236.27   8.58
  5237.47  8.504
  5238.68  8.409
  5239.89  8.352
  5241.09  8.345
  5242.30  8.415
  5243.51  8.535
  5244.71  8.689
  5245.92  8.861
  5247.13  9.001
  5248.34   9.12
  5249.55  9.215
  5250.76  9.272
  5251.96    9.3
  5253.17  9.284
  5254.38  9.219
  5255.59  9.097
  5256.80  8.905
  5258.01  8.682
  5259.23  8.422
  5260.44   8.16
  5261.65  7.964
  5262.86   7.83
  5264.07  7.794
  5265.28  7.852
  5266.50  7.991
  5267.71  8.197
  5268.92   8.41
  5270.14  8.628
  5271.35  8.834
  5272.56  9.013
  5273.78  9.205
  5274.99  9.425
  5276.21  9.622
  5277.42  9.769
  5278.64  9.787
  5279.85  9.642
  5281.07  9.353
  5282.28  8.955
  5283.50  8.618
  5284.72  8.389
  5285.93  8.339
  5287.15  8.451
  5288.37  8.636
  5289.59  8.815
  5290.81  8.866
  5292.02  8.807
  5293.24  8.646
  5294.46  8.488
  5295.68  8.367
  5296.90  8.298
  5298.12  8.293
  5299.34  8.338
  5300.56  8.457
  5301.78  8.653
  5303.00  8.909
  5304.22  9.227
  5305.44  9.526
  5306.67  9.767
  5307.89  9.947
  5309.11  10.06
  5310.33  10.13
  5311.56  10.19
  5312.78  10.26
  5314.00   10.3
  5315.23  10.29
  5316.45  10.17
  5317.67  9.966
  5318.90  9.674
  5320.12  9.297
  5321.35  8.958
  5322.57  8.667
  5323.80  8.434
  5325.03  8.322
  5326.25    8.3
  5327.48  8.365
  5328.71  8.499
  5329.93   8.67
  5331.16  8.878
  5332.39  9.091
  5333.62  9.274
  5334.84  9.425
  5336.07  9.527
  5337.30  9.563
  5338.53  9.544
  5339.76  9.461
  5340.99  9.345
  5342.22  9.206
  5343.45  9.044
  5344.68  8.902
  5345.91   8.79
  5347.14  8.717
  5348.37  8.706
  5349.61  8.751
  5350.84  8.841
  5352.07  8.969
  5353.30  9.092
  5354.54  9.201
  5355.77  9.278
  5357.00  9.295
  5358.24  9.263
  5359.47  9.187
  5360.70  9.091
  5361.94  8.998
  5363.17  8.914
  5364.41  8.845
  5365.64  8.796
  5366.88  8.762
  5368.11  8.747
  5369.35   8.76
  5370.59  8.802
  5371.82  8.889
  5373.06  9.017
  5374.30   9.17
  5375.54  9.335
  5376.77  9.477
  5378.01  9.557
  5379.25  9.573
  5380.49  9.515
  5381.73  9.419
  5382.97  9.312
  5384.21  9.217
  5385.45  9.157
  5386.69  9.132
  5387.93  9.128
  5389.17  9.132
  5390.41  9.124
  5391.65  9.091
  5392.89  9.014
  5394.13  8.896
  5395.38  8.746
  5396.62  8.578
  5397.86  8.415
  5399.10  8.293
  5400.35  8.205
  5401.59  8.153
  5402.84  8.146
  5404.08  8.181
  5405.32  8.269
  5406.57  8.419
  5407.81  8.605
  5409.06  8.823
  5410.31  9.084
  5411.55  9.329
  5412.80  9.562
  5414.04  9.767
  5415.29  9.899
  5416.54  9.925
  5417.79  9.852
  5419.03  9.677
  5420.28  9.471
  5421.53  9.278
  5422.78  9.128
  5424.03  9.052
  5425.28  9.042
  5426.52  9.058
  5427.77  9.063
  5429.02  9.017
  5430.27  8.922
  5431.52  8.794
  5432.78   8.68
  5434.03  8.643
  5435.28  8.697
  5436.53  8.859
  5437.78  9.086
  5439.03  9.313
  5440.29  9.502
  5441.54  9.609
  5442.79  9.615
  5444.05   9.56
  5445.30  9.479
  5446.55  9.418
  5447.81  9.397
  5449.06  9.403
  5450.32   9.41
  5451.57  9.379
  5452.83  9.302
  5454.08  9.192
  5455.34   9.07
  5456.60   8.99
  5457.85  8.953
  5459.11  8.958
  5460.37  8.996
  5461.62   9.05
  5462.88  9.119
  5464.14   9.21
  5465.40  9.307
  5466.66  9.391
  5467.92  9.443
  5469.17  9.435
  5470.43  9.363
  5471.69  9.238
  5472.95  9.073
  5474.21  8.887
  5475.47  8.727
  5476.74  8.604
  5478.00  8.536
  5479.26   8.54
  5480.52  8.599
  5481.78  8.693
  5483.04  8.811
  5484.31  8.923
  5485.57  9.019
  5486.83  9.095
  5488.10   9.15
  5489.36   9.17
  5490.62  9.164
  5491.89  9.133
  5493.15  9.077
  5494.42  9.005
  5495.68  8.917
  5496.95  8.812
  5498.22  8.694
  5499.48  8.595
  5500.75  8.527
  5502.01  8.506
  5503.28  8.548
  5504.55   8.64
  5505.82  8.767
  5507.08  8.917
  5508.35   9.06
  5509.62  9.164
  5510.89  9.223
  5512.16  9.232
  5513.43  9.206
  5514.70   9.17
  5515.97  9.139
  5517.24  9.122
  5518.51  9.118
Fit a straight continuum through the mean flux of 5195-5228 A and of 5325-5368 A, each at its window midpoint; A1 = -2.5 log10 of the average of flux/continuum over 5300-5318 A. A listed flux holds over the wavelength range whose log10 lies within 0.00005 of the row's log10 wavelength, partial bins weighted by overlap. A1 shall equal -0.113 mag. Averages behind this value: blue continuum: 8.15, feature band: 9.73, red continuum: 9.01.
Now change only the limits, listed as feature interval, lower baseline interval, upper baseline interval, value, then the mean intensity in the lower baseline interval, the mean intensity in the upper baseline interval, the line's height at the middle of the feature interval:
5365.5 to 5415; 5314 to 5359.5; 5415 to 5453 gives 0.031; 9.12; 9.27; 9.2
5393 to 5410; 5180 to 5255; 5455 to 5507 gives 0.032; 8.2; 8.94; 8.72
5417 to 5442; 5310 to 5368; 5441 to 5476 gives 0.011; 9.17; 9.25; 9.23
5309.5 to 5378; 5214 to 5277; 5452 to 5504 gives -0.054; 8.53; 8.97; 8.71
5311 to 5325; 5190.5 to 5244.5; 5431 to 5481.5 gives -0.122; 8.18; 9.12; 8.58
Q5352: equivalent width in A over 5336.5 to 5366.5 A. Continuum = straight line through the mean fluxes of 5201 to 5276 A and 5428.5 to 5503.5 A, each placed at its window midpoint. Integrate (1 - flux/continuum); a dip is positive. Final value -1.1 A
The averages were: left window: 8.45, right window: 9.05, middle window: 9.07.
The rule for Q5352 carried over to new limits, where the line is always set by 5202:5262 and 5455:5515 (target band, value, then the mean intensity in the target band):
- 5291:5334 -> -2.5 A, 9.13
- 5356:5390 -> -1.5 A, 9.13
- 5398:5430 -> -0.6 A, 9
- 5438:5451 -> -0.8 A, 9.46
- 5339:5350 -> -0.4 A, 9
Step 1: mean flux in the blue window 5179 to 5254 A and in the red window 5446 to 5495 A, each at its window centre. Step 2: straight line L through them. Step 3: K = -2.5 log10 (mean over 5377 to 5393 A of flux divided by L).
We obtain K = -0.06 mag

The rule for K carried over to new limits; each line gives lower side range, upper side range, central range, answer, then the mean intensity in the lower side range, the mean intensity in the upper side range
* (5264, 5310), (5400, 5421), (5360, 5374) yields 0.01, 8.87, 9.03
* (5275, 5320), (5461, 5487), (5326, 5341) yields 0.01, 9.23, 9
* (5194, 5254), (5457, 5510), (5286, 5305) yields -0.01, 8.36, 8.95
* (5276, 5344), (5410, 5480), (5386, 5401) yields 0.04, 9.14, 9.2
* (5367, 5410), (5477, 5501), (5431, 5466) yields -0.04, 8.89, 8.87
